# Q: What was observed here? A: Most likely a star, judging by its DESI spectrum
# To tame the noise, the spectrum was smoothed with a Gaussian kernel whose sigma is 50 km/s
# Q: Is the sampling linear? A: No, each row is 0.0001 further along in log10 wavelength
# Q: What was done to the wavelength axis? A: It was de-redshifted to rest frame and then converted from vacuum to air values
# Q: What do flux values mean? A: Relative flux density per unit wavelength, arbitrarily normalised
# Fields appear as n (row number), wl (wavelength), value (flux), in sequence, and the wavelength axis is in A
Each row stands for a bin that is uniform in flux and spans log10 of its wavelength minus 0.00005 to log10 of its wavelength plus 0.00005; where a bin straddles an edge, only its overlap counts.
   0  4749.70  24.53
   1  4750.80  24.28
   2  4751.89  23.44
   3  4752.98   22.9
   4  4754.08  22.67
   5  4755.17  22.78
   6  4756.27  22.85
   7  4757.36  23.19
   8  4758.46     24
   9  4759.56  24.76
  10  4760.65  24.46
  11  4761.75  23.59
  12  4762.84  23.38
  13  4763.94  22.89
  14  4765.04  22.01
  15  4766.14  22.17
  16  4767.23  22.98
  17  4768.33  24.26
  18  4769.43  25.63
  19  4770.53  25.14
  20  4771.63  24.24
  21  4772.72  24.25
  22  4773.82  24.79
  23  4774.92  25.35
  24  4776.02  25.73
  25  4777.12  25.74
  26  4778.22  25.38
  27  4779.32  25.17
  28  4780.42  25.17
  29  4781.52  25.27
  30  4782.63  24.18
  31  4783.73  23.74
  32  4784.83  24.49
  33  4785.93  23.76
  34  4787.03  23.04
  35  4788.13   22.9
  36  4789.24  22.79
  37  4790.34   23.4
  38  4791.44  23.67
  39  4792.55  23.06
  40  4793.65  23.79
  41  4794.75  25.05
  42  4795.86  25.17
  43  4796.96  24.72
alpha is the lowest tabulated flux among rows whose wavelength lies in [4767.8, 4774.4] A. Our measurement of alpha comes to 24.24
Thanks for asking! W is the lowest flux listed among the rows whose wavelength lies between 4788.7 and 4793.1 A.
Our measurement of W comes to 22.79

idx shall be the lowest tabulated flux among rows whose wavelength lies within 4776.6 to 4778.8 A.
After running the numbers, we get 25.38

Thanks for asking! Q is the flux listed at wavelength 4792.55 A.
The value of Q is 23.06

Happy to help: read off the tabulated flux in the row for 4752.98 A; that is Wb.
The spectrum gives 22.9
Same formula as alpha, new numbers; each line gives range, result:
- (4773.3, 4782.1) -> 24.79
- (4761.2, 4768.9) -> 22.01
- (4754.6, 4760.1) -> 22.78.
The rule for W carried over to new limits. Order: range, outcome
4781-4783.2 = 24.18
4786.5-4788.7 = 22.9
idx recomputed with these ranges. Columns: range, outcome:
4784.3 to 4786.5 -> 23.76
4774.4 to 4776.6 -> 25.35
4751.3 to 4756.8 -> 22.67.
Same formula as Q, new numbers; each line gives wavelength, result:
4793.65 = 23.79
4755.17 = 22.78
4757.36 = 23.19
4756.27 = 22.85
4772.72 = 24.25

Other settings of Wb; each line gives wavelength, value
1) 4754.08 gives 22.67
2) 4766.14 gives 22.17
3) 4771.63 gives 24.24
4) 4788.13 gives 22.9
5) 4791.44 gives 23.67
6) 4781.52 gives 25.27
